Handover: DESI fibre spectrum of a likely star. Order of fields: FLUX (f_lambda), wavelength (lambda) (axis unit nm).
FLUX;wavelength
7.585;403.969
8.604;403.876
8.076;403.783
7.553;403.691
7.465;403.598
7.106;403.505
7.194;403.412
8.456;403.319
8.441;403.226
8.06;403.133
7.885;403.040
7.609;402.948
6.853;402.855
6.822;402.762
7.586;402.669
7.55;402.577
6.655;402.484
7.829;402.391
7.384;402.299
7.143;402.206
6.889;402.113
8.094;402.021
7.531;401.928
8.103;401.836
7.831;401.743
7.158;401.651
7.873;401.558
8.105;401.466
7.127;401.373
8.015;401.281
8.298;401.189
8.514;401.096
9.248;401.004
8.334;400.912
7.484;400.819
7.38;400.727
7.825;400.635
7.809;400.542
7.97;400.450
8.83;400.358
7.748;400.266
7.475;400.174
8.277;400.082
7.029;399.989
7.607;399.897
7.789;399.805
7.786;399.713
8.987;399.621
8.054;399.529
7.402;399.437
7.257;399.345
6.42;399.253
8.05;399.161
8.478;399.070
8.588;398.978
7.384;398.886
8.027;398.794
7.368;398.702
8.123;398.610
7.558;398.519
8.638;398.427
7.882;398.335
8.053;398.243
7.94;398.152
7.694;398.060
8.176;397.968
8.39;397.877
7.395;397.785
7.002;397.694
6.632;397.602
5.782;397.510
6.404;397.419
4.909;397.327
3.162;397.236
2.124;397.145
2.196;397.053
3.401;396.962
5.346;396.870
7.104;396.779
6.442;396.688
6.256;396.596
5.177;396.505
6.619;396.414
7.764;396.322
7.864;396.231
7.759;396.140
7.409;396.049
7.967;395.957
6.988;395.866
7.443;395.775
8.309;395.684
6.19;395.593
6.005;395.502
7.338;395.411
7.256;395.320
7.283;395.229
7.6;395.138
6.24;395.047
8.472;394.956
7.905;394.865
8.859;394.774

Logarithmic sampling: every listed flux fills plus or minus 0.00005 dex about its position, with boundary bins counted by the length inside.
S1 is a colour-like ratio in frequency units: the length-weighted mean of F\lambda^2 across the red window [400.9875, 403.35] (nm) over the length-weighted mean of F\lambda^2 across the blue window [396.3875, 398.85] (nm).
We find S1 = 1.22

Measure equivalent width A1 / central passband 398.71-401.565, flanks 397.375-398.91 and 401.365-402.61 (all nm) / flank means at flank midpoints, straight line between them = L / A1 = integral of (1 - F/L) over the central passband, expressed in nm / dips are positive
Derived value -0.136 nm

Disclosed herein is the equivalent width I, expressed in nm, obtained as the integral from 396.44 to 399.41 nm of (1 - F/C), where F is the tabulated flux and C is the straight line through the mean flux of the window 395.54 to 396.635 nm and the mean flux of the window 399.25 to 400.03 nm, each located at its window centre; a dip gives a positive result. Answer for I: 0.30 nm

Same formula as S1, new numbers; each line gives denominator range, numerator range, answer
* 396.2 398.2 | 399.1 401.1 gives 1.32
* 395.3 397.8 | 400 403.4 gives 1.29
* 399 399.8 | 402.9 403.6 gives 1.01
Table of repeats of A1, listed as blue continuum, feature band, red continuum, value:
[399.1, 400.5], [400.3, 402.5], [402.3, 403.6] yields -0.047 nm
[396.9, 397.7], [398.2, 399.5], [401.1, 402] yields -0.480 nm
